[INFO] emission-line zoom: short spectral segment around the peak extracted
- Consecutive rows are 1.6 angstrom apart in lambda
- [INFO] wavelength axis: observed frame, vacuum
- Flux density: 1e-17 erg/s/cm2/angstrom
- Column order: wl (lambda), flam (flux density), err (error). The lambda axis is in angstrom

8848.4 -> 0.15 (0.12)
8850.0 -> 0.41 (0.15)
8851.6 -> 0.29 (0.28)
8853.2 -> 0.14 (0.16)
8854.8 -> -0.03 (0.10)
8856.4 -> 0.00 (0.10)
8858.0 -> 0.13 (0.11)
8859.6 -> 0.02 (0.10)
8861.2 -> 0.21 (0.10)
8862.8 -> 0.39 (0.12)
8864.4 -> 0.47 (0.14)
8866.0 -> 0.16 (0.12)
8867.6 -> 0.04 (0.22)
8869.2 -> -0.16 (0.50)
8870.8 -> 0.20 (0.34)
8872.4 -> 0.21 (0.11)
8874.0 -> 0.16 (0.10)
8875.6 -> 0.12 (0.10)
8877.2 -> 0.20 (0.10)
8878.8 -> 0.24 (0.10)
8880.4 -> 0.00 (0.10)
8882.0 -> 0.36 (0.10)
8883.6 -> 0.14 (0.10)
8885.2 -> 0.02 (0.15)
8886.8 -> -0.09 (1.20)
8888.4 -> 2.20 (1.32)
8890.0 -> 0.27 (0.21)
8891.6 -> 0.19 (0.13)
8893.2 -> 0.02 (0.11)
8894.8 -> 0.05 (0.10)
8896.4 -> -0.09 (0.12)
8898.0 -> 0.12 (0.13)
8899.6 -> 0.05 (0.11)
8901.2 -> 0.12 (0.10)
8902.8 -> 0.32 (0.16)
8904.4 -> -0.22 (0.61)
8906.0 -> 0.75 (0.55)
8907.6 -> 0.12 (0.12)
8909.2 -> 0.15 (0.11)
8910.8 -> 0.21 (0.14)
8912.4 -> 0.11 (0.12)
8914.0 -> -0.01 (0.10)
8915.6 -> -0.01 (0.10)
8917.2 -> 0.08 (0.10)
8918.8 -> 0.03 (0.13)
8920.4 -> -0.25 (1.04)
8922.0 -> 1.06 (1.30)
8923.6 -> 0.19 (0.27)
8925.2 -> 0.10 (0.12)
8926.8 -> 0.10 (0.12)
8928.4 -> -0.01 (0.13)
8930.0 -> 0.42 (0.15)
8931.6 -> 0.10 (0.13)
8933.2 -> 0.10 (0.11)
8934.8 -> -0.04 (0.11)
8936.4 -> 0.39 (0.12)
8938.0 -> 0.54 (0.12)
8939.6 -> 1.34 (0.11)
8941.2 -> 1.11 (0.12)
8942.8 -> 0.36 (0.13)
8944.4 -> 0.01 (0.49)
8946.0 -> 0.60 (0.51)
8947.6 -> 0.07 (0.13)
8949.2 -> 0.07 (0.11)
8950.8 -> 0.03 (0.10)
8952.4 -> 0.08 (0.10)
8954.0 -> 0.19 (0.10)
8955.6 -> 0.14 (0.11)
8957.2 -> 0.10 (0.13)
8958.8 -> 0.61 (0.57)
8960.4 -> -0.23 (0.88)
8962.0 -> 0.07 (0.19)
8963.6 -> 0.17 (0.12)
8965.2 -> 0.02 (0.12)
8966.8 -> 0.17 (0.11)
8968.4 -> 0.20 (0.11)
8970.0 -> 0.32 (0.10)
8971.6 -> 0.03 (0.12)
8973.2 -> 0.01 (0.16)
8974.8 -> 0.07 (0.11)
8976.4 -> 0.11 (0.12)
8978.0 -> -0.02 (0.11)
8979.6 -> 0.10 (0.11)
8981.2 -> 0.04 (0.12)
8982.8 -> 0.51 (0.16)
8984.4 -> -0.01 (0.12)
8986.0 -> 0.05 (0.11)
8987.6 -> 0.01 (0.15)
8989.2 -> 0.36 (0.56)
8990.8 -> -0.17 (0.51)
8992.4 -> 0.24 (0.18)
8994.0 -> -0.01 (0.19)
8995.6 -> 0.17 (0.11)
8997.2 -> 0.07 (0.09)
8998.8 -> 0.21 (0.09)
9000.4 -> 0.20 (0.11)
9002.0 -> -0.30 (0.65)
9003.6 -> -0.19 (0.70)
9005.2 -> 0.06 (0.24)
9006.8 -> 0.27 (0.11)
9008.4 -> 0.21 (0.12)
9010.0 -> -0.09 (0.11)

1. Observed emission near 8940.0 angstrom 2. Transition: H-beta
